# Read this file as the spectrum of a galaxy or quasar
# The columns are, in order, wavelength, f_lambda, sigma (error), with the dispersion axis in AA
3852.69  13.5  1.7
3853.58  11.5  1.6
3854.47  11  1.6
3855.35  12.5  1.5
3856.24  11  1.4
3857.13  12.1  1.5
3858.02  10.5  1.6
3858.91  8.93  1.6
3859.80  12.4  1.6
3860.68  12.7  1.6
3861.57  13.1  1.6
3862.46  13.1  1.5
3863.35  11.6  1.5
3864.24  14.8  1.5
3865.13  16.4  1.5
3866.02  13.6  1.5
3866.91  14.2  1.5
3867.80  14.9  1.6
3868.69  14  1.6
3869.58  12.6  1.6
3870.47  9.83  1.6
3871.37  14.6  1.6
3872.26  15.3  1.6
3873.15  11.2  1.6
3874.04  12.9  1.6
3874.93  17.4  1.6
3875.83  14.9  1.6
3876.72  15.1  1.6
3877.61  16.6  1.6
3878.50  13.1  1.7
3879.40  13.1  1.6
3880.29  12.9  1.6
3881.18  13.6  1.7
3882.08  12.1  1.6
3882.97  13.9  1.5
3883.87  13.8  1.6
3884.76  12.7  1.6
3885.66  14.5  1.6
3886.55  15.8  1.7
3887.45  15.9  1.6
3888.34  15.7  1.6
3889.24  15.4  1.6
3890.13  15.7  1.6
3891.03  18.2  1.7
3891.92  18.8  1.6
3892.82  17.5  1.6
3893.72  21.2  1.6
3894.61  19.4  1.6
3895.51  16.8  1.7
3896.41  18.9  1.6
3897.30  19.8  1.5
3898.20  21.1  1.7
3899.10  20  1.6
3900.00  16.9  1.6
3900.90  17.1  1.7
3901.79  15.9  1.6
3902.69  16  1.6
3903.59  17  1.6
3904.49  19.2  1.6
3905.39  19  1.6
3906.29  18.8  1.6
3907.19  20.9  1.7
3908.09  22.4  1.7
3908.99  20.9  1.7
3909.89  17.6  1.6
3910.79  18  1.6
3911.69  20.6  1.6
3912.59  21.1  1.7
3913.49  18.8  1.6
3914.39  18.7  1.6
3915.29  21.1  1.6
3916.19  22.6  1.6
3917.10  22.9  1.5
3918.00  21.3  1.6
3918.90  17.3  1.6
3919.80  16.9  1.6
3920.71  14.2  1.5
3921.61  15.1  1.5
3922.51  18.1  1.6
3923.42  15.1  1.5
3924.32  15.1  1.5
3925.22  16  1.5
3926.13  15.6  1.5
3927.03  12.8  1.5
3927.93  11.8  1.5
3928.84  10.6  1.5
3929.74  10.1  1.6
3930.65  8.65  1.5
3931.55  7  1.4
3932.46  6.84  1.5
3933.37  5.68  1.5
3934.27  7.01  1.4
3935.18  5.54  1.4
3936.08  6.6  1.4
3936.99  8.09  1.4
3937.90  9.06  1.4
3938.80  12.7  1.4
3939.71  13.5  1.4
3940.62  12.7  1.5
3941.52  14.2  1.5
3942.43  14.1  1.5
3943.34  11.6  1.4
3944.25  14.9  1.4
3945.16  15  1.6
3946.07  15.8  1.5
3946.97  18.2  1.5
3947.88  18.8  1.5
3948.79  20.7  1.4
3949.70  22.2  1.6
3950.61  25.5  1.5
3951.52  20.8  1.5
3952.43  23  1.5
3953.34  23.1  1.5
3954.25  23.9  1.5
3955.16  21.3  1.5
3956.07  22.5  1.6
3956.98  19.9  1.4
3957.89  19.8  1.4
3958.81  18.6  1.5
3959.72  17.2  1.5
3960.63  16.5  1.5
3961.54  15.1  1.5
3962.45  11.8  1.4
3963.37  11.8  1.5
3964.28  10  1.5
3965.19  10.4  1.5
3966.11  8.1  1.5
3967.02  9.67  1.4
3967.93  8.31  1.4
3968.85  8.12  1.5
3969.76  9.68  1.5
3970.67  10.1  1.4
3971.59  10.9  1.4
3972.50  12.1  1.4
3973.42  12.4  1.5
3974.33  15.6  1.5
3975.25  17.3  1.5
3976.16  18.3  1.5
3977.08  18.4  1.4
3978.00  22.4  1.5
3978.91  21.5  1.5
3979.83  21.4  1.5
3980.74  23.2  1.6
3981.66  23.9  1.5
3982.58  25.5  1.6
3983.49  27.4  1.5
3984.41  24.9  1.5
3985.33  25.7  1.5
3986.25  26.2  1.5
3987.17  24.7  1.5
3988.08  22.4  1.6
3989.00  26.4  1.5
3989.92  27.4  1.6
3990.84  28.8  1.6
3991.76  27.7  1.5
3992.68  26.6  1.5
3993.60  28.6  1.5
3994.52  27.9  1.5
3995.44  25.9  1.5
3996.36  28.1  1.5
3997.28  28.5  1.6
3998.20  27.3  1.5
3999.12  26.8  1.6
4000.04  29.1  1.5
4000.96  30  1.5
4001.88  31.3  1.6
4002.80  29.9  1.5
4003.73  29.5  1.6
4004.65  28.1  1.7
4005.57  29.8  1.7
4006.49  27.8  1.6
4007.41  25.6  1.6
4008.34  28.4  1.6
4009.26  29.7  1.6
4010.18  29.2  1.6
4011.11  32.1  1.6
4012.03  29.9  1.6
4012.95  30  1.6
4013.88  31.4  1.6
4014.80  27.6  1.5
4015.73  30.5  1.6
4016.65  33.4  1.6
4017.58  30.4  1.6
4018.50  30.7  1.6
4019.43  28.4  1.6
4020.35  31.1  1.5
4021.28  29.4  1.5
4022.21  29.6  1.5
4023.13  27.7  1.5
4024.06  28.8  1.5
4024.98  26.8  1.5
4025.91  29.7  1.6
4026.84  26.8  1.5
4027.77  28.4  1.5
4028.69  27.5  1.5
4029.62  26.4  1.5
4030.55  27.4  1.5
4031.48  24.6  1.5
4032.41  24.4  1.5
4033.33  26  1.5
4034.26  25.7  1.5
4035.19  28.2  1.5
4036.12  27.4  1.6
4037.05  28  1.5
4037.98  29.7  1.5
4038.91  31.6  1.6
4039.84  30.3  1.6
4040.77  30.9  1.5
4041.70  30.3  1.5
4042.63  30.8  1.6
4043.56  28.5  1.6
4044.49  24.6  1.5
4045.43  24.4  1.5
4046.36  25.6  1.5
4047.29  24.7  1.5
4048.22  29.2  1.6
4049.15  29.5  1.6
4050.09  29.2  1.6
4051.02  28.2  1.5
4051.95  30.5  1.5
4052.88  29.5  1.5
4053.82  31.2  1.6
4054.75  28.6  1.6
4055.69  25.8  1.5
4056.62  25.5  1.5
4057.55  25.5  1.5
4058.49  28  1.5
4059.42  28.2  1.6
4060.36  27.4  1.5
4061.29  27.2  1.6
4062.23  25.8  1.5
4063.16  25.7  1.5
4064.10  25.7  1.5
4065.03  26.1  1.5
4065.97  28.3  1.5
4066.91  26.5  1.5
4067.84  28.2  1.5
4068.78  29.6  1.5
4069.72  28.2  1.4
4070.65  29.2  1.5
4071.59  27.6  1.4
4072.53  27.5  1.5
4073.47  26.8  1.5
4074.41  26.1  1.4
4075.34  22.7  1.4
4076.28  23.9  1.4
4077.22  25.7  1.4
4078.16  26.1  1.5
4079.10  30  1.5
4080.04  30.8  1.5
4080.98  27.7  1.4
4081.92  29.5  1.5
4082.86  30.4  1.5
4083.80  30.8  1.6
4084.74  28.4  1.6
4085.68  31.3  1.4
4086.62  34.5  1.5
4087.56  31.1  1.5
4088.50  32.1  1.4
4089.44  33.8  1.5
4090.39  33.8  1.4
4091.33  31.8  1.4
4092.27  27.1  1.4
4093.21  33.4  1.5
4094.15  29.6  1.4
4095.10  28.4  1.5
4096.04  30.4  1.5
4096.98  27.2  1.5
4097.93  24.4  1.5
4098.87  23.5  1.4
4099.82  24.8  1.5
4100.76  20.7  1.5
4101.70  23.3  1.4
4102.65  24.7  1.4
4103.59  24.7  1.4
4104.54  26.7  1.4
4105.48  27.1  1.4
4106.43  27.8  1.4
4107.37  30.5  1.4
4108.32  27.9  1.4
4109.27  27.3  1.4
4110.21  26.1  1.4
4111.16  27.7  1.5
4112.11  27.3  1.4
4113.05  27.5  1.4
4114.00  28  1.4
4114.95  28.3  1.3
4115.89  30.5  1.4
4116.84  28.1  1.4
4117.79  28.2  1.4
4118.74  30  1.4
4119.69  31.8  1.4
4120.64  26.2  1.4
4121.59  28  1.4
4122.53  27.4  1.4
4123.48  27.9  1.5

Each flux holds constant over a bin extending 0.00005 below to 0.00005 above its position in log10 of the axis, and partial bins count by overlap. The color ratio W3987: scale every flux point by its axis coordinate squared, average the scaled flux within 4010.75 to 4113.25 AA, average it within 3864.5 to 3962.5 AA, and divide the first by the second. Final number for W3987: 1.9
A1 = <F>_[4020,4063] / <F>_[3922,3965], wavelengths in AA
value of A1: 1.9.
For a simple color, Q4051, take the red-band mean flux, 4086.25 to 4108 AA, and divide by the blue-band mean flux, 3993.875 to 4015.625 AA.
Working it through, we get 0.98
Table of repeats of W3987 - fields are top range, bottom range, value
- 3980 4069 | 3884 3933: 1.75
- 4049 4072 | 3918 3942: 2.48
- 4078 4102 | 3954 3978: 2.12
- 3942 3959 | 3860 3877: 1.48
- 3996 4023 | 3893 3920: 1.61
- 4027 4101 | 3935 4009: 1.46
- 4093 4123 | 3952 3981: 1.84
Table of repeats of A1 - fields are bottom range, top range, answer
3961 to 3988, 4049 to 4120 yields 1.67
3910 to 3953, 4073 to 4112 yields 1.85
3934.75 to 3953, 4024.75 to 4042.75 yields 1.84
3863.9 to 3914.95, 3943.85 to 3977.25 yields 0.98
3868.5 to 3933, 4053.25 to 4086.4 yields 1.71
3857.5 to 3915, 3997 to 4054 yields 1.80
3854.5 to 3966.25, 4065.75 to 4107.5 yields 1.82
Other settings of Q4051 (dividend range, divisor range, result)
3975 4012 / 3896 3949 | 1.70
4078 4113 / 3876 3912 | 1.67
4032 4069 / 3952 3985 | 1.62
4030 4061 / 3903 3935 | 1.74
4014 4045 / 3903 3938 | 1.87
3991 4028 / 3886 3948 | 1.83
